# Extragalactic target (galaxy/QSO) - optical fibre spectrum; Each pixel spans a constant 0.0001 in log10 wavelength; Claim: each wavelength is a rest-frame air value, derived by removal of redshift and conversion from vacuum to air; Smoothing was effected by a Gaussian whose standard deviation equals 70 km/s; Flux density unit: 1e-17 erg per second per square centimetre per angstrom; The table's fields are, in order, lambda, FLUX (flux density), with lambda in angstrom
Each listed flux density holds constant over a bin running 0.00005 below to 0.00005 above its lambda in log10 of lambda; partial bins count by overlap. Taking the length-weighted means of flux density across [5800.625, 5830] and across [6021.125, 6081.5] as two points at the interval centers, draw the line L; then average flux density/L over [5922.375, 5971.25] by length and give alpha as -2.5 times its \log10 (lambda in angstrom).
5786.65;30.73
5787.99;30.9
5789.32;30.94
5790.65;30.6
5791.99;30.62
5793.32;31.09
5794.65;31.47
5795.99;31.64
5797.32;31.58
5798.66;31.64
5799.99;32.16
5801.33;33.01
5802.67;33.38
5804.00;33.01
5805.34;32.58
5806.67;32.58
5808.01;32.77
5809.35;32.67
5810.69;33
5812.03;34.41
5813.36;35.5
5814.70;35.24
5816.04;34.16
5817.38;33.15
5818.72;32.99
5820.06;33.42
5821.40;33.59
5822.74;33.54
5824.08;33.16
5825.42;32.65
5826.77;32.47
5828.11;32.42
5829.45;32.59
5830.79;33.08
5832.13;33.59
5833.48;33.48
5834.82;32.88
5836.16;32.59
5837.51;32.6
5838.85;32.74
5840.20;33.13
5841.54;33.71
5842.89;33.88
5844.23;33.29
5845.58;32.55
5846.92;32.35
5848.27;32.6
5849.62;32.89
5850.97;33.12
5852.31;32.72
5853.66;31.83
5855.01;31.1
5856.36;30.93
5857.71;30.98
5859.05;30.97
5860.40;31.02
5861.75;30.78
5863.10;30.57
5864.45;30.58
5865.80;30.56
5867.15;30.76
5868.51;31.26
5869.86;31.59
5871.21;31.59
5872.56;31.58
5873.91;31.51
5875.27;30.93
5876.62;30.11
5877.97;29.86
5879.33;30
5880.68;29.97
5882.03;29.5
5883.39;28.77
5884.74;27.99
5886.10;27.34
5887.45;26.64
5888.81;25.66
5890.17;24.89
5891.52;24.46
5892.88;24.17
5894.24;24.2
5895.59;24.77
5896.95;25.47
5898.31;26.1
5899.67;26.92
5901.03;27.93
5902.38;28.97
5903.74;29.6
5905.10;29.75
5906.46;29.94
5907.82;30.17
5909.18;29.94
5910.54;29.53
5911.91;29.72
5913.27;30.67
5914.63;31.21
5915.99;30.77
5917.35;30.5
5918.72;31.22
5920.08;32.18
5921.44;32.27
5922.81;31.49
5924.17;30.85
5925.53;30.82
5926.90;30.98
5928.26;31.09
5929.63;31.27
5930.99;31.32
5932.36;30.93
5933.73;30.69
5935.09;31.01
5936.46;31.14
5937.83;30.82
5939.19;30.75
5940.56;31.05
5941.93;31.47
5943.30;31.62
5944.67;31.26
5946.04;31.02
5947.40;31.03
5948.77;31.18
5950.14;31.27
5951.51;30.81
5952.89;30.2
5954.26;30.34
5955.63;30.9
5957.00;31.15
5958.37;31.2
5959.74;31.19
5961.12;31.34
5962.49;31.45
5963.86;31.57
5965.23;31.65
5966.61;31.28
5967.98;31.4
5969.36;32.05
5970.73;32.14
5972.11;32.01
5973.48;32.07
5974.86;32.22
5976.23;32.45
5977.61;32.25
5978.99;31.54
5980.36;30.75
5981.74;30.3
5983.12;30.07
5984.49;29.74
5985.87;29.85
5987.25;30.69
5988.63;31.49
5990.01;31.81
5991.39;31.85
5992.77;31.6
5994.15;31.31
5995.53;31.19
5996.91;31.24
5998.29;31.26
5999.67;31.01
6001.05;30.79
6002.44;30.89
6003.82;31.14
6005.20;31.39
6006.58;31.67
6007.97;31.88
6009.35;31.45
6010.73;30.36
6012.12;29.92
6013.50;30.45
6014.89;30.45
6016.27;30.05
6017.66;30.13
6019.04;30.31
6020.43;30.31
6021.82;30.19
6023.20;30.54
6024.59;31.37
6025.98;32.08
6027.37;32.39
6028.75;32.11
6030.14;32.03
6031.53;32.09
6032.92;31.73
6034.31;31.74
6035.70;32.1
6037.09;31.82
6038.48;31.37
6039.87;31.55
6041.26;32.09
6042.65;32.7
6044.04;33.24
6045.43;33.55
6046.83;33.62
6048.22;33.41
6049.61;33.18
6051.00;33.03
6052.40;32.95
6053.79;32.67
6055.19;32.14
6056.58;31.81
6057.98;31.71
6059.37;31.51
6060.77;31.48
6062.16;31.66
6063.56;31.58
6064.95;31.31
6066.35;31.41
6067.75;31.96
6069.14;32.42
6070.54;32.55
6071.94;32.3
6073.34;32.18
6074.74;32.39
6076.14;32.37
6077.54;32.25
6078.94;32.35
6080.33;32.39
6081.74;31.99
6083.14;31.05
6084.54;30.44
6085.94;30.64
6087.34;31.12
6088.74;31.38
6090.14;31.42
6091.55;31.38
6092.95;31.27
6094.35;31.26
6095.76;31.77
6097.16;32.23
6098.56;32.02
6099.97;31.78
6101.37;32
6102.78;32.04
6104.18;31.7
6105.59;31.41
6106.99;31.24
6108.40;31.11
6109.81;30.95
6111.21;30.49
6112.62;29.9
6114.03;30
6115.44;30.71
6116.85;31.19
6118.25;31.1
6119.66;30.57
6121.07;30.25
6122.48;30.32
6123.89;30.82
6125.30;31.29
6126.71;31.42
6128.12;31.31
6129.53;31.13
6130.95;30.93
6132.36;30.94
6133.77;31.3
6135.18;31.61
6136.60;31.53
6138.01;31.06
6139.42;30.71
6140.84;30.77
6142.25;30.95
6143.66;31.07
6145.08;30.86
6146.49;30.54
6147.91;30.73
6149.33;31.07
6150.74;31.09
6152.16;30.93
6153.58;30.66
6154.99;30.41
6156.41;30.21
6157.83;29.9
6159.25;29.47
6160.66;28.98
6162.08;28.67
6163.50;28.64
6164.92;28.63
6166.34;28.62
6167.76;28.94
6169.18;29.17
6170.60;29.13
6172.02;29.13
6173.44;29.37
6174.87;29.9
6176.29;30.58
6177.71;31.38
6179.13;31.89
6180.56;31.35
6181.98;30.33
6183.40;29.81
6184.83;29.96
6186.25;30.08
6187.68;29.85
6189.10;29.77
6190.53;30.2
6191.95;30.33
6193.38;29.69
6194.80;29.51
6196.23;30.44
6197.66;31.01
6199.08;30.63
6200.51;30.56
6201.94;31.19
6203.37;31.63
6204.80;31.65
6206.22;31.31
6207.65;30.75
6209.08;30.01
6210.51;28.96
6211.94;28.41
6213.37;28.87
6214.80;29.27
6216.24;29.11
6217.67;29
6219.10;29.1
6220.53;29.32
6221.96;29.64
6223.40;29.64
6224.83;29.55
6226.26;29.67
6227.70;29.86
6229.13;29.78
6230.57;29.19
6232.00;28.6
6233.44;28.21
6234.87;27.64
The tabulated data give 0.05 mag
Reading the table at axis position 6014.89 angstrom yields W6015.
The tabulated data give 30.45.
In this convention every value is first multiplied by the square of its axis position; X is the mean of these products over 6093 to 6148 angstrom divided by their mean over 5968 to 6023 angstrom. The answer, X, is 1.04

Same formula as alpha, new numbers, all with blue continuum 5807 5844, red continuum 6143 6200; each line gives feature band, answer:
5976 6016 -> 0.023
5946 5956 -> 0.045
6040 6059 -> -0.051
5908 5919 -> 0.072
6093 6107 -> -0.035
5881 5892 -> 0.207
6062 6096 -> -0.027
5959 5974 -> 0.012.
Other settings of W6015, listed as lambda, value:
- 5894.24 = 24.2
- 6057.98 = 31.71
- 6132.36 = 30.94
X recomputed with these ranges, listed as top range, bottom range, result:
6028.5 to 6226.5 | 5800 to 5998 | 1.07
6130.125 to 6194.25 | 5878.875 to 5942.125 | 1.12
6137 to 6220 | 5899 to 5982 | 1.05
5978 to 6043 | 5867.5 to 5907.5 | 1.15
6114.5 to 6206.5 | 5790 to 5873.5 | 1.05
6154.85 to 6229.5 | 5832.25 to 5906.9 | 1.10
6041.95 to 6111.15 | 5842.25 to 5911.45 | 1.15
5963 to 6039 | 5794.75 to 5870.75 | 1.02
